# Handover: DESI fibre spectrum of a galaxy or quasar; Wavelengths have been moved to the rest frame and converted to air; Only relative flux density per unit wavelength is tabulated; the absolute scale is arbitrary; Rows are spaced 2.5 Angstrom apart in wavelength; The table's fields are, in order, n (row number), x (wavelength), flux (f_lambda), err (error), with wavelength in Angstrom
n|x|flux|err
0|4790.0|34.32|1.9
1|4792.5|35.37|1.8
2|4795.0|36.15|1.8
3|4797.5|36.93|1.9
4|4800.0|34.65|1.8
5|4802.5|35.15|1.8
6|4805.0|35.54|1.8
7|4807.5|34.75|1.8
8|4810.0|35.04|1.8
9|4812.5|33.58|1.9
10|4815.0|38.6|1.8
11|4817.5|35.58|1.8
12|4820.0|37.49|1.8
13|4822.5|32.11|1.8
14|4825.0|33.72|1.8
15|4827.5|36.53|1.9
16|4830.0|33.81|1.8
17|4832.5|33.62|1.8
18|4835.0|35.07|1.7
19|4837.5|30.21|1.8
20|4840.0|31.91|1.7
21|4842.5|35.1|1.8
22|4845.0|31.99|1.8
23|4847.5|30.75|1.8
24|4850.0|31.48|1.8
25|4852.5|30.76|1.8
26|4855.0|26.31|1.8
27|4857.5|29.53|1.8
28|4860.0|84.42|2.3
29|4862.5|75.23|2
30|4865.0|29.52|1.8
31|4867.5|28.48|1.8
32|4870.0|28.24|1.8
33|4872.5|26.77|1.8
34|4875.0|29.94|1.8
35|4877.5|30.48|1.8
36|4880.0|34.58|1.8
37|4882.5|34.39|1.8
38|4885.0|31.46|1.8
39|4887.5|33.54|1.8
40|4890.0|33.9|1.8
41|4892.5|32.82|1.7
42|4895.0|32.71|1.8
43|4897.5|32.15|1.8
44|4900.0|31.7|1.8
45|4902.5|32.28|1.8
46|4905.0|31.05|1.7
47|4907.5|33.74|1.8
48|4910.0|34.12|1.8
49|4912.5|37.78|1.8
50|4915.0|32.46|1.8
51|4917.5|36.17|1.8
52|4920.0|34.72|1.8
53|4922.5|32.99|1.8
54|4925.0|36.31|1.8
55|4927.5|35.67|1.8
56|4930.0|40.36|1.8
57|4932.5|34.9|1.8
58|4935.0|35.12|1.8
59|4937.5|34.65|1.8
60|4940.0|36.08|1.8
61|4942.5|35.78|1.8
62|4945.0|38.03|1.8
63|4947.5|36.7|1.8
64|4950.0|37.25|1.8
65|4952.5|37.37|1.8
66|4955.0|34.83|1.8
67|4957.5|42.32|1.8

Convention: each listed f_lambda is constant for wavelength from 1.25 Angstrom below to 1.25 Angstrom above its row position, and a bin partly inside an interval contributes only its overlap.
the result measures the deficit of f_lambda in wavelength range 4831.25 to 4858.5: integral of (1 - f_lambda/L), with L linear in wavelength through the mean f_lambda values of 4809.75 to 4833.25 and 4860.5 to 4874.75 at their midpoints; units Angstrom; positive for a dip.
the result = 4.2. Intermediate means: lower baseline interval 35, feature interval 31.5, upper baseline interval 39.6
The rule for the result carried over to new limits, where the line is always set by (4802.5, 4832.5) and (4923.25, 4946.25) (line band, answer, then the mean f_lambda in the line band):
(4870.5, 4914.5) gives 4.12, 32.5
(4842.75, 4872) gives -2.36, 38.4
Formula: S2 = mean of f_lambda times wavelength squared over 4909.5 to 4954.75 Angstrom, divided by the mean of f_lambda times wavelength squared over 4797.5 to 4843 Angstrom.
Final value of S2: 1.1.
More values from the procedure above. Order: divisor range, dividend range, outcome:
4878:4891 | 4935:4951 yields 1.11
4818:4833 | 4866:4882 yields 0.88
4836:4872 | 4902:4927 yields 0.94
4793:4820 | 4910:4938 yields 1.04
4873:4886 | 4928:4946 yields 1.17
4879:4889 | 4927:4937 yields 1.11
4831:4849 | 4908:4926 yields 1.10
